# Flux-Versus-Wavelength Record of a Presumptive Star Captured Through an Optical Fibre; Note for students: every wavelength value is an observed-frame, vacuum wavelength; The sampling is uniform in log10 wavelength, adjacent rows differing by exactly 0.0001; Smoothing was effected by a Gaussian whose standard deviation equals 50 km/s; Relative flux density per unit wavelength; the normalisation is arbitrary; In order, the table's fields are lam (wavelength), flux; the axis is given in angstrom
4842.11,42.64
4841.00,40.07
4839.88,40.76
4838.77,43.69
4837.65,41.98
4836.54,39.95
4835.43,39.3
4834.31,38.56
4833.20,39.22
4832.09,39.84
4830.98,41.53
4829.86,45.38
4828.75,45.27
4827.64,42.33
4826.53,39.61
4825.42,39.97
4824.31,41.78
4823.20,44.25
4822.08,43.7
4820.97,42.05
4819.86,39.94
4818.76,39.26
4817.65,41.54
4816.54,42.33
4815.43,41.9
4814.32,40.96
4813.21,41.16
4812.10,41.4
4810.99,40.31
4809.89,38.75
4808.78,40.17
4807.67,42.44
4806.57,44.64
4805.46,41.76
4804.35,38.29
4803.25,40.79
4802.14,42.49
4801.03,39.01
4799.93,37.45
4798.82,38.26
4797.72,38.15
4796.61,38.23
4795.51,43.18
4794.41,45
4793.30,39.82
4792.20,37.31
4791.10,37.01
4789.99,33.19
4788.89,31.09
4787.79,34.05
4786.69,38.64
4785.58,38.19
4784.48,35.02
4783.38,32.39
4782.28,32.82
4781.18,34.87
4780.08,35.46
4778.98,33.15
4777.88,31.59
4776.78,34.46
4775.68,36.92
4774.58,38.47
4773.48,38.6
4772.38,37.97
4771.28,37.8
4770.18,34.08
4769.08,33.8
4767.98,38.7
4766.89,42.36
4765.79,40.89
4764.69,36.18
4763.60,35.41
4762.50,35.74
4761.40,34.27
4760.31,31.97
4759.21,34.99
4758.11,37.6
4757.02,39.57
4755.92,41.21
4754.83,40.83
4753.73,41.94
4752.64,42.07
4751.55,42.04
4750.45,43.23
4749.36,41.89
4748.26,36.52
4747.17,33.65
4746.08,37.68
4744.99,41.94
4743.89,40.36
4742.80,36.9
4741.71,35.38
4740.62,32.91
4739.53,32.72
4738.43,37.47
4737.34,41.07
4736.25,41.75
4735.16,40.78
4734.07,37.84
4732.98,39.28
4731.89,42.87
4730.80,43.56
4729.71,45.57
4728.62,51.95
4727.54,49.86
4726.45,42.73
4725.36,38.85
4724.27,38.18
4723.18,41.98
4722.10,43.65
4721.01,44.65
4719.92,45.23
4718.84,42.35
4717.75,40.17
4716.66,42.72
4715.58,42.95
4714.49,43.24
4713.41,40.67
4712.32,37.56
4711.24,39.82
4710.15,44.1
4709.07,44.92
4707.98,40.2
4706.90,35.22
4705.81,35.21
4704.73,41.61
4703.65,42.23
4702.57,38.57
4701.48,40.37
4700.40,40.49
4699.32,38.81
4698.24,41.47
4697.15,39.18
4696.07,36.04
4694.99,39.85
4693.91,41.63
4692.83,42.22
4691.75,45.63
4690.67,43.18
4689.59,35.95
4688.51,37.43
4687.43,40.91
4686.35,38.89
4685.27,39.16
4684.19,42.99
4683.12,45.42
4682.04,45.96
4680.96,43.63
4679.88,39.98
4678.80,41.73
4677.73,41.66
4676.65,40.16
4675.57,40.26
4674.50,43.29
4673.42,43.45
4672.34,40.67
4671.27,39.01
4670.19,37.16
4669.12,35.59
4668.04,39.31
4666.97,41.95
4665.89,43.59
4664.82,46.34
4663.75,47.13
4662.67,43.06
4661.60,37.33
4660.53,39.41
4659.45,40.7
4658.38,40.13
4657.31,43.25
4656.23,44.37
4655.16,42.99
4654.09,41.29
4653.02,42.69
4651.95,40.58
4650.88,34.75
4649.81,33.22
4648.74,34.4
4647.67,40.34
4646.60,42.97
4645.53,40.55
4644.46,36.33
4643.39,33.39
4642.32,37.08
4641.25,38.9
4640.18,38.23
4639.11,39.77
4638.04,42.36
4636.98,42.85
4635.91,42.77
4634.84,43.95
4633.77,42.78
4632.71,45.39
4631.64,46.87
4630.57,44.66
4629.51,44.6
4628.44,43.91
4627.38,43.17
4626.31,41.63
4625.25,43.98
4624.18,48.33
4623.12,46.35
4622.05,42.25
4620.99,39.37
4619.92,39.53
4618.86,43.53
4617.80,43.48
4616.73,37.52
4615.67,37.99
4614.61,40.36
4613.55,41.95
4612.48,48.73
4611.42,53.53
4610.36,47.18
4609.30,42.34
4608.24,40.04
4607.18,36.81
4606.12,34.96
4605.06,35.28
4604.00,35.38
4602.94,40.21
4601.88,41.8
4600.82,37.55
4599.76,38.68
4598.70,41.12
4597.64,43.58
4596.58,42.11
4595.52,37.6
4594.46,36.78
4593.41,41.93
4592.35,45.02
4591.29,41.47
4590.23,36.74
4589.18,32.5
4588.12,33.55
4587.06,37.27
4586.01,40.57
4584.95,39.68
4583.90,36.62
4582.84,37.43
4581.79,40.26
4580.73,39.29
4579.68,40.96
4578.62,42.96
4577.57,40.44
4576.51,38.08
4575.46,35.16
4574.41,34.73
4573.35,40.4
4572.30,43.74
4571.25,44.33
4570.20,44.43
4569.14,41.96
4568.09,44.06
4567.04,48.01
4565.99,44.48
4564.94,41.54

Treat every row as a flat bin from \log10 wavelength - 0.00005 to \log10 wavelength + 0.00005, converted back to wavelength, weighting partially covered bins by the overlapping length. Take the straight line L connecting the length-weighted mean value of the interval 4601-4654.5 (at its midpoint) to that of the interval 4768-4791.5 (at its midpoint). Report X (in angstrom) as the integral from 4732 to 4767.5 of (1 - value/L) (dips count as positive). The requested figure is -1.96 angstrom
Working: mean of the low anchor 41.2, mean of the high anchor 35.3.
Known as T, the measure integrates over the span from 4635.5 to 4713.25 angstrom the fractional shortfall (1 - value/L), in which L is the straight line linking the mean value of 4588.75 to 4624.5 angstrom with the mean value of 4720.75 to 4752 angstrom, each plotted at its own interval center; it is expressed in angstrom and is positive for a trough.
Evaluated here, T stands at 0.5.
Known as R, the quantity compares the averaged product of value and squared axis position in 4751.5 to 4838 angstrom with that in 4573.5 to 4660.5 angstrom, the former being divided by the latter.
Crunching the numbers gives 1.04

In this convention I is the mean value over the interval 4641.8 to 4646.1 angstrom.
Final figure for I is 36.9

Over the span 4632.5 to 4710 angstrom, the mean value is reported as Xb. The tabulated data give 40.6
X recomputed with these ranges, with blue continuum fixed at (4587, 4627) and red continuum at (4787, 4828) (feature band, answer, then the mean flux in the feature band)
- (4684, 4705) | 0.11 angstrom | 40.3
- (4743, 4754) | 0.08 angstrom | 40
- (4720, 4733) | -1.11 angstrom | 43.8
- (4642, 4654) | 0.79 angstrom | 38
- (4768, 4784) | 1.96 angstrom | 35.3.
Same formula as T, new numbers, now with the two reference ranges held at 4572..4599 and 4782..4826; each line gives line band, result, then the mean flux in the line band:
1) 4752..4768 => 0.5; 38.3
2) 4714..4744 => -1.5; 41.3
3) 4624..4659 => -1.7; 41.2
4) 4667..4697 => -1.1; 40.8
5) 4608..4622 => -1.3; 42.8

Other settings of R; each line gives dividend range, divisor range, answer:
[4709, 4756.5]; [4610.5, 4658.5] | 1.02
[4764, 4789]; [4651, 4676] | 0.91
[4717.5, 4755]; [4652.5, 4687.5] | 1.01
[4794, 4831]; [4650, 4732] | 1.05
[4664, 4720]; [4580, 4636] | 1.03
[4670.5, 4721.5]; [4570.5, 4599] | 1.09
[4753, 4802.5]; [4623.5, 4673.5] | 0.95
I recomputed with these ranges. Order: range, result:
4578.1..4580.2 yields 41.8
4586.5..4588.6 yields 35.6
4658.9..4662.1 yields 39.2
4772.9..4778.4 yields 36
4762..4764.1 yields 35.5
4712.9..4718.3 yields 42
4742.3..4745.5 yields 39.7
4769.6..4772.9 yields 36.5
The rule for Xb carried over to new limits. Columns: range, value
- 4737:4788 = 37.1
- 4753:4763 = 37.7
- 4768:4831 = 38.9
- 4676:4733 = 41.6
